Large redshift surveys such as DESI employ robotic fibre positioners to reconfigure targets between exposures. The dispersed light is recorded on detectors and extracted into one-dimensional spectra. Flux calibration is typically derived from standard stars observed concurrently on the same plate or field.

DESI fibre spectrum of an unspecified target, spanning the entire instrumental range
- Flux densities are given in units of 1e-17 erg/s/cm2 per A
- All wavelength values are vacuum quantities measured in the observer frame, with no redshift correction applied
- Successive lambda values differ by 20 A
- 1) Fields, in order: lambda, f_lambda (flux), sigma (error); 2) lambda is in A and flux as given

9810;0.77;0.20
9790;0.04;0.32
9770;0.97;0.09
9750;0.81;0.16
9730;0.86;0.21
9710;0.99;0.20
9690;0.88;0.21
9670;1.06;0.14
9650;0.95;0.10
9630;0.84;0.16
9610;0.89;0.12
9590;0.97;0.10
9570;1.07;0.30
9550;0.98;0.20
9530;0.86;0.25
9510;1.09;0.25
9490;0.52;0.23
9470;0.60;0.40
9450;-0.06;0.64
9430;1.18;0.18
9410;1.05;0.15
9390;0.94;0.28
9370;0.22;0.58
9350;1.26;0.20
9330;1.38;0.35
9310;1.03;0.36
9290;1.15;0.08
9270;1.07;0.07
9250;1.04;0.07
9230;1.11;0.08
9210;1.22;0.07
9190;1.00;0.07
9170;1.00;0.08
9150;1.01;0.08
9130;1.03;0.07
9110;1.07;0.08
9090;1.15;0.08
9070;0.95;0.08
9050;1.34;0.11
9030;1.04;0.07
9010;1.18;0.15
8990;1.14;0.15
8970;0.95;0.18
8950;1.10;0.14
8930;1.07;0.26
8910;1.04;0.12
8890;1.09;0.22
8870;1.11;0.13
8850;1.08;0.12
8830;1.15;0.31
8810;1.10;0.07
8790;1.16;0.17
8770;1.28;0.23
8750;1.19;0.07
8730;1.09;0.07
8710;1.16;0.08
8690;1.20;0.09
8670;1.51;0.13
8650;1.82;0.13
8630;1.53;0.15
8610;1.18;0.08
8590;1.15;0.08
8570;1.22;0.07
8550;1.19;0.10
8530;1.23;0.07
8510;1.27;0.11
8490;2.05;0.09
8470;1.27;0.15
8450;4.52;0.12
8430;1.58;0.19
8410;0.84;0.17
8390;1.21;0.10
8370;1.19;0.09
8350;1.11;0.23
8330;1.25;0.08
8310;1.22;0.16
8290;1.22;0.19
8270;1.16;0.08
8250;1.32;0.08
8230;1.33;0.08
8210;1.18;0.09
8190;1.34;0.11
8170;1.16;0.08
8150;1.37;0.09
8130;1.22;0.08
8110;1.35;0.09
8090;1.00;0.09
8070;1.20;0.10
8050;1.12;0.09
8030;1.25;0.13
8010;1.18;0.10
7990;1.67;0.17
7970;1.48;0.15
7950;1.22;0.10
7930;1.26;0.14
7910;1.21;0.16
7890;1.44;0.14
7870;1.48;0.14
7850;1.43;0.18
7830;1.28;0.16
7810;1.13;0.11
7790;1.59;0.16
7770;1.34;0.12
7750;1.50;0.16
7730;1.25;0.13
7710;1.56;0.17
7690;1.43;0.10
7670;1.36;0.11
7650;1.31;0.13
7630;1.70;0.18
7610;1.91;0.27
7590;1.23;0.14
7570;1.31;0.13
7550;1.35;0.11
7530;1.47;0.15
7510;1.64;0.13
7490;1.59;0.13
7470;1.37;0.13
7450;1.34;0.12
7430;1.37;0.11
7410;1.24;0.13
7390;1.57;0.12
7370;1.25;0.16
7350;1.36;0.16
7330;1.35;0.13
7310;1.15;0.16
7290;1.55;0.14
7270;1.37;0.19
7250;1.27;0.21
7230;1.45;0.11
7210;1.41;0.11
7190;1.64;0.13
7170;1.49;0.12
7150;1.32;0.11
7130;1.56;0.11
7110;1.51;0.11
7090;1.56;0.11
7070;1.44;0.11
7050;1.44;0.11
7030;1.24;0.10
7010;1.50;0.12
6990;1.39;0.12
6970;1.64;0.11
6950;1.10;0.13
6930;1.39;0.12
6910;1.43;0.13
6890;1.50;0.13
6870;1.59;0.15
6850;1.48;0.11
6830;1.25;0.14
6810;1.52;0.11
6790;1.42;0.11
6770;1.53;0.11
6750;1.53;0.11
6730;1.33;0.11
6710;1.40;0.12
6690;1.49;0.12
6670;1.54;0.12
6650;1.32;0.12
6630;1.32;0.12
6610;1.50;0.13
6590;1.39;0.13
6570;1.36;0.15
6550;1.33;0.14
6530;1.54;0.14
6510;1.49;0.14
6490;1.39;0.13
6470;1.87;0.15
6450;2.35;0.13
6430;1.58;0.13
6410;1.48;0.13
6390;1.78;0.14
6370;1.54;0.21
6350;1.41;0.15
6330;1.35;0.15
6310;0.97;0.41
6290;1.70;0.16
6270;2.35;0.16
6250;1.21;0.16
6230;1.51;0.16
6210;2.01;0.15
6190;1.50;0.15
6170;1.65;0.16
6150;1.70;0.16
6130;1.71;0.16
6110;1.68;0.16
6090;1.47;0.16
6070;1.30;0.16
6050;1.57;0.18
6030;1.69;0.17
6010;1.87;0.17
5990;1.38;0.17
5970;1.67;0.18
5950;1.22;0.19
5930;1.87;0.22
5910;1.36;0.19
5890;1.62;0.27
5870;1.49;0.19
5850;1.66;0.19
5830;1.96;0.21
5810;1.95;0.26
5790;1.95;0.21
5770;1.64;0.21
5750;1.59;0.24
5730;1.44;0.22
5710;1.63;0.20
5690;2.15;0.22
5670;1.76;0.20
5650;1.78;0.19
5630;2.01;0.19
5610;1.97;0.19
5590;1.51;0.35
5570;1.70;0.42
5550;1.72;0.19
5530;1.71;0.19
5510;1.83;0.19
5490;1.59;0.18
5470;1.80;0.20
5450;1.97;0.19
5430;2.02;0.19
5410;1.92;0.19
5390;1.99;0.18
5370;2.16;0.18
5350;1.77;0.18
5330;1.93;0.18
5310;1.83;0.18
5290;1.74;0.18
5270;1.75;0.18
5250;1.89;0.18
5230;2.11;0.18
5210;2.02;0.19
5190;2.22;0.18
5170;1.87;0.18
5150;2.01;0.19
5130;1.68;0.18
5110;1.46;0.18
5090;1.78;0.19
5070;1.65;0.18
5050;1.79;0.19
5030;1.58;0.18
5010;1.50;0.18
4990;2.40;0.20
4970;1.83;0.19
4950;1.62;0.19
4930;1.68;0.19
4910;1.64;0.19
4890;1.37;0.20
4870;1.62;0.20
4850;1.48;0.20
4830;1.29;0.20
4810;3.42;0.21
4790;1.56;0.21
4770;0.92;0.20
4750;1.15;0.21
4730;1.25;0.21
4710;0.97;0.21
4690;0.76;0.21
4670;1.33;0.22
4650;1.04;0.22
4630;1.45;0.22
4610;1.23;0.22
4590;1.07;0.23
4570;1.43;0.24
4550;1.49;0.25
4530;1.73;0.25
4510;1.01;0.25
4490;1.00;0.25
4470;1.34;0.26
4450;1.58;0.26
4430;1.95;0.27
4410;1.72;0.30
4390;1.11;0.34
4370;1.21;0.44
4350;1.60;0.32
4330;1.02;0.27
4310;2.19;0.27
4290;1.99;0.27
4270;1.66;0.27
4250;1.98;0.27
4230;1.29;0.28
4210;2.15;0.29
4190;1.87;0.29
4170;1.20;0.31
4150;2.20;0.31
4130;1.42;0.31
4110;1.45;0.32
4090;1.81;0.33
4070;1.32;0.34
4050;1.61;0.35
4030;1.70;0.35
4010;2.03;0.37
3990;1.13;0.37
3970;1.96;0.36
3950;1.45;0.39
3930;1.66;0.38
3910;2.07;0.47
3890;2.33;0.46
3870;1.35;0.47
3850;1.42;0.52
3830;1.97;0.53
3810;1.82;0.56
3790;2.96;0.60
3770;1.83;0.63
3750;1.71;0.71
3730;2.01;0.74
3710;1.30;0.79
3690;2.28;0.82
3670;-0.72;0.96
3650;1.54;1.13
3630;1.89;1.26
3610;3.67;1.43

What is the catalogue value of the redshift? 0.29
